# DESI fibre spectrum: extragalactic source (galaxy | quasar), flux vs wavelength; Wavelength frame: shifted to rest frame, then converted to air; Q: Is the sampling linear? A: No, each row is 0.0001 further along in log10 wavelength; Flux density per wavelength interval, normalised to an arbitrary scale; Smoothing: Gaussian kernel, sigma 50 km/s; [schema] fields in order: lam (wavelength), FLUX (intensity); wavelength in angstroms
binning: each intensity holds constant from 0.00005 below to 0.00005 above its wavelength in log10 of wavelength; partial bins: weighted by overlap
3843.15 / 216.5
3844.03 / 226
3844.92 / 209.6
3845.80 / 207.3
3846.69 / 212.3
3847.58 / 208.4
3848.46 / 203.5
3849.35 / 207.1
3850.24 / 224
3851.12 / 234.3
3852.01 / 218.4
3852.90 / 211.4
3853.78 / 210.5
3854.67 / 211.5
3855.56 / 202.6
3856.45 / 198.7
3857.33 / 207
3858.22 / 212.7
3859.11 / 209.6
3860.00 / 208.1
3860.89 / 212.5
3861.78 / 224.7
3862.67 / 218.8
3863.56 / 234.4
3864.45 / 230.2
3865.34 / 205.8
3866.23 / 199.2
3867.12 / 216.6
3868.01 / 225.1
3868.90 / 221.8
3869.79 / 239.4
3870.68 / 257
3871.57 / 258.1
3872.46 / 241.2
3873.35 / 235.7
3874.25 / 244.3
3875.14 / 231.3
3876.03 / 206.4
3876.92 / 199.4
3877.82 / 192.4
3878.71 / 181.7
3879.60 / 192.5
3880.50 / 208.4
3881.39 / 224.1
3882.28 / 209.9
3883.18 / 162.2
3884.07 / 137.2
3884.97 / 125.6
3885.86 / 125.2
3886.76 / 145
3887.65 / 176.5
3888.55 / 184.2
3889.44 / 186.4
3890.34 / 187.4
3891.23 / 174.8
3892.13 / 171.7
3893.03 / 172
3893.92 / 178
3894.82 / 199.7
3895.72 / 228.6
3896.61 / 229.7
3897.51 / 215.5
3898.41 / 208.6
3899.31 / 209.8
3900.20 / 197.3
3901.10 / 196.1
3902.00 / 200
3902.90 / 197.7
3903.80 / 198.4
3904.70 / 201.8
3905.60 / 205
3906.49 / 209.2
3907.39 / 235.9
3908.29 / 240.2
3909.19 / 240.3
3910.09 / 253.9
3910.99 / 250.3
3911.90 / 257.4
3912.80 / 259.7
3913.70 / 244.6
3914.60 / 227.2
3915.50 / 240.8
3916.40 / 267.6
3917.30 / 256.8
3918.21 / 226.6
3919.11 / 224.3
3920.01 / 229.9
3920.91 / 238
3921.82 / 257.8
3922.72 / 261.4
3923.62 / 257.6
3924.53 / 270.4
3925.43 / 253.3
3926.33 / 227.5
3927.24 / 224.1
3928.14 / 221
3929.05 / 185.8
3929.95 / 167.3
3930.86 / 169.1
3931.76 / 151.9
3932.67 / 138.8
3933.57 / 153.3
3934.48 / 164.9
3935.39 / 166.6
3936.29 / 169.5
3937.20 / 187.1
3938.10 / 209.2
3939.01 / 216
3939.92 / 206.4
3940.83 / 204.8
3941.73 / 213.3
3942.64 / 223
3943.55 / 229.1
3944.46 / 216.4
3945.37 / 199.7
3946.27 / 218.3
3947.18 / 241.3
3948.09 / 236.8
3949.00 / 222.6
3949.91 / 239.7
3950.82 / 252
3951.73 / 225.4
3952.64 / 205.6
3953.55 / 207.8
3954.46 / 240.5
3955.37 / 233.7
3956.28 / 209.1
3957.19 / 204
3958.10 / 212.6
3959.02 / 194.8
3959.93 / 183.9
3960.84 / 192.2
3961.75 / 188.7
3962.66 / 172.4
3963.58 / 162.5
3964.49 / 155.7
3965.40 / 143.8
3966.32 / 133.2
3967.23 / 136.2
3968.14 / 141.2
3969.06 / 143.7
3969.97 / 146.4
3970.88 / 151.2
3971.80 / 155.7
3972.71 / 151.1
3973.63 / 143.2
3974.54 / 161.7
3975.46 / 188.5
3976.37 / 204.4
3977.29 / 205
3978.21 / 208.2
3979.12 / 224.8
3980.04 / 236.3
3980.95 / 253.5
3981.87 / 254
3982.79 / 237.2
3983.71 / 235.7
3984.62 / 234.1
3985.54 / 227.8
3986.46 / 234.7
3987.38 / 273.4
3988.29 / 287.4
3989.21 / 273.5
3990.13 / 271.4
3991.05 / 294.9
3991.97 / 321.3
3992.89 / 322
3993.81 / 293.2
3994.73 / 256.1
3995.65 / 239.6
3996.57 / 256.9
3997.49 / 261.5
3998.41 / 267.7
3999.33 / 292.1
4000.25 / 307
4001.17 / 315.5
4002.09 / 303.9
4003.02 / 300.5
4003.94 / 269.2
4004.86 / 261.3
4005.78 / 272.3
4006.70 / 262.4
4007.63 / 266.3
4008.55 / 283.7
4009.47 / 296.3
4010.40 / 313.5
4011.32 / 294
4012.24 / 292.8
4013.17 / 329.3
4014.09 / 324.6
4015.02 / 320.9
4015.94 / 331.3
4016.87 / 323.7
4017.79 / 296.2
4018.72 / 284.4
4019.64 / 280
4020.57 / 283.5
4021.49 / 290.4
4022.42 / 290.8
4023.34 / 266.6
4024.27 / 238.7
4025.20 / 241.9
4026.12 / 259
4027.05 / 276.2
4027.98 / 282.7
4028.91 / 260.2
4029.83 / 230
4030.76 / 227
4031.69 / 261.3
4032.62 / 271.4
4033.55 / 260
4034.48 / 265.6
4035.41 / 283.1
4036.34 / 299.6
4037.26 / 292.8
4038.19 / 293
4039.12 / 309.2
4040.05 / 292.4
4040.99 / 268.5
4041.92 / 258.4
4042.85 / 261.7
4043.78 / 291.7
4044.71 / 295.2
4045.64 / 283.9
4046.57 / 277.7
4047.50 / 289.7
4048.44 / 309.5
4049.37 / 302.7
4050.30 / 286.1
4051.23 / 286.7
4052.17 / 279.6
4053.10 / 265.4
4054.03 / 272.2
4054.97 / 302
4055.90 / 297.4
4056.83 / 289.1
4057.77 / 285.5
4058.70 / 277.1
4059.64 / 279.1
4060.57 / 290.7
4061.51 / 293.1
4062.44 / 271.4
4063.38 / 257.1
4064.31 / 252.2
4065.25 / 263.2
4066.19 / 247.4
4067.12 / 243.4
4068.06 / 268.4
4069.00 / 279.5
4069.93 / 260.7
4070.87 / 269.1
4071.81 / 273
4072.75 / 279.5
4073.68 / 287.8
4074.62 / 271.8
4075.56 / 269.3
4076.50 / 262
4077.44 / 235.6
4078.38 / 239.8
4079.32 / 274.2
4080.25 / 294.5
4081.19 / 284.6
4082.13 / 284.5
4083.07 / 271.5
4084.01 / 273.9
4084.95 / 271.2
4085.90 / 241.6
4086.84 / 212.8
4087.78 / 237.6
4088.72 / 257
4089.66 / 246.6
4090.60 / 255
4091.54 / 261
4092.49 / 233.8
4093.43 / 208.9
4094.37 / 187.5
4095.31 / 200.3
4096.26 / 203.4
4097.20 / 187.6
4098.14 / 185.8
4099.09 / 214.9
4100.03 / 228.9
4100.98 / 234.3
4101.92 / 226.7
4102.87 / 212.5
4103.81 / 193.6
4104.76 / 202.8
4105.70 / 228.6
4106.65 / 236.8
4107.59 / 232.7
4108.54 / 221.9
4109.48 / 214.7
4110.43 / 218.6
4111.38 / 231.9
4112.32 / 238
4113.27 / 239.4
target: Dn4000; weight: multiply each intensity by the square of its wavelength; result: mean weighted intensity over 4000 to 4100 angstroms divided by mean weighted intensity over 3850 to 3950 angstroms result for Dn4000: 1.38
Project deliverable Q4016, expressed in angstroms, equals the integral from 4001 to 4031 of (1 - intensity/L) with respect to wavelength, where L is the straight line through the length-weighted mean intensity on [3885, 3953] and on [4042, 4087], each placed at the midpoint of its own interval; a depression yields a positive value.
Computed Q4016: -3.7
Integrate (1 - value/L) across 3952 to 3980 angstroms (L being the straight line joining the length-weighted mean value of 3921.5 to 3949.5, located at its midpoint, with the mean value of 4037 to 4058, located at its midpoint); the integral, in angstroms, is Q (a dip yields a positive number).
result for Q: 5.9 angstroms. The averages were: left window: 208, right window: 286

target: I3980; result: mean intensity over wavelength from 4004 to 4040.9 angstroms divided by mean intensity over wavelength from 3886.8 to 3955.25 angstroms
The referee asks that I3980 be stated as 1.3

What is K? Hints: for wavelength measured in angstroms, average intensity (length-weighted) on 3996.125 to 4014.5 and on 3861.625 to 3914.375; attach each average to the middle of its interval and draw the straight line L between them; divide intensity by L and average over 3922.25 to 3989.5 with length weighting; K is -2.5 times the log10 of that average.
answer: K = 0.24 mag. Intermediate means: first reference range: 209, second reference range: 289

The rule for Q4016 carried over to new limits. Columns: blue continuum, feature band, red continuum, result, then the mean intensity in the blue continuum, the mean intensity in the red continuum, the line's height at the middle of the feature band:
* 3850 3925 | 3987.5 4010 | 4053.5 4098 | -3.9 angstroms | 215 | 259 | 241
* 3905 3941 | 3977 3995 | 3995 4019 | 1.0 angstroms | 219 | 291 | 273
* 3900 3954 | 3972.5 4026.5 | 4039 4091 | -4.3 angstroms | 218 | 273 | 247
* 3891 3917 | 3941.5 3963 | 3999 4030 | 2.8 angstroms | 218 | 287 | 248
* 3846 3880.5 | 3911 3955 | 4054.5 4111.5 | 1.5 angstroms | 217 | 249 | 227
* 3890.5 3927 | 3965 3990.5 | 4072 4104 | 3.3 angstroms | 225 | 243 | 232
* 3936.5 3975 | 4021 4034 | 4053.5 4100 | -1.7 angstroms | 193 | 257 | 231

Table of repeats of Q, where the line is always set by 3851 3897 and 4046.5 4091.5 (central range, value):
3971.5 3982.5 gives 1.8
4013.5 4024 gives -1.9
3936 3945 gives 0.7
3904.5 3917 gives -1.3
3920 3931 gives -0.4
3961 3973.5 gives 4.4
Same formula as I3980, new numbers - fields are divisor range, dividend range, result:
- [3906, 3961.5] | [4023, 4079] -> 1.25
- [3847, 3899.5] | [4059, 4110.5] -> 1.20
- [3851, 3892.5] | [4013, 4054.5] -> 1.38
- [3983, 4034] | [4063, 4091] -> 0.94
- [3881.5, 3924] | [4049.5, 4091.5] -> 1.28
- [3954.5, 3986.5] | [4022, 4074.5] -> 1.44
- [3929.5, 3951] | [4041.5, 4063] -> 1.43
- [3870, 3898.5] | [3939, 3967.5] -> 1.04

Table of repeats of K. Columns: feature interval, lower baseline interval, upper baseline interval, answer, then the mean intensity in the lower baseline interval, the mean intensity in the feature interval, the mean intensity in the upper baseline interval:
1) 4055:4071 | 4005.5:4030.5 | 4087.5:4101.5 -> -0.103 mag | 284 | 273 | 223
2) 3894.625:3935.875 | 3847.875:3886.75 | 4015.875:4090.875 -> 0.032 mag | 209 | 219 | 273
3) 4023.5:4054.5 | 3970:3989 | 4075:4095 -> -0.170 mag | 213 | 275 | 252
